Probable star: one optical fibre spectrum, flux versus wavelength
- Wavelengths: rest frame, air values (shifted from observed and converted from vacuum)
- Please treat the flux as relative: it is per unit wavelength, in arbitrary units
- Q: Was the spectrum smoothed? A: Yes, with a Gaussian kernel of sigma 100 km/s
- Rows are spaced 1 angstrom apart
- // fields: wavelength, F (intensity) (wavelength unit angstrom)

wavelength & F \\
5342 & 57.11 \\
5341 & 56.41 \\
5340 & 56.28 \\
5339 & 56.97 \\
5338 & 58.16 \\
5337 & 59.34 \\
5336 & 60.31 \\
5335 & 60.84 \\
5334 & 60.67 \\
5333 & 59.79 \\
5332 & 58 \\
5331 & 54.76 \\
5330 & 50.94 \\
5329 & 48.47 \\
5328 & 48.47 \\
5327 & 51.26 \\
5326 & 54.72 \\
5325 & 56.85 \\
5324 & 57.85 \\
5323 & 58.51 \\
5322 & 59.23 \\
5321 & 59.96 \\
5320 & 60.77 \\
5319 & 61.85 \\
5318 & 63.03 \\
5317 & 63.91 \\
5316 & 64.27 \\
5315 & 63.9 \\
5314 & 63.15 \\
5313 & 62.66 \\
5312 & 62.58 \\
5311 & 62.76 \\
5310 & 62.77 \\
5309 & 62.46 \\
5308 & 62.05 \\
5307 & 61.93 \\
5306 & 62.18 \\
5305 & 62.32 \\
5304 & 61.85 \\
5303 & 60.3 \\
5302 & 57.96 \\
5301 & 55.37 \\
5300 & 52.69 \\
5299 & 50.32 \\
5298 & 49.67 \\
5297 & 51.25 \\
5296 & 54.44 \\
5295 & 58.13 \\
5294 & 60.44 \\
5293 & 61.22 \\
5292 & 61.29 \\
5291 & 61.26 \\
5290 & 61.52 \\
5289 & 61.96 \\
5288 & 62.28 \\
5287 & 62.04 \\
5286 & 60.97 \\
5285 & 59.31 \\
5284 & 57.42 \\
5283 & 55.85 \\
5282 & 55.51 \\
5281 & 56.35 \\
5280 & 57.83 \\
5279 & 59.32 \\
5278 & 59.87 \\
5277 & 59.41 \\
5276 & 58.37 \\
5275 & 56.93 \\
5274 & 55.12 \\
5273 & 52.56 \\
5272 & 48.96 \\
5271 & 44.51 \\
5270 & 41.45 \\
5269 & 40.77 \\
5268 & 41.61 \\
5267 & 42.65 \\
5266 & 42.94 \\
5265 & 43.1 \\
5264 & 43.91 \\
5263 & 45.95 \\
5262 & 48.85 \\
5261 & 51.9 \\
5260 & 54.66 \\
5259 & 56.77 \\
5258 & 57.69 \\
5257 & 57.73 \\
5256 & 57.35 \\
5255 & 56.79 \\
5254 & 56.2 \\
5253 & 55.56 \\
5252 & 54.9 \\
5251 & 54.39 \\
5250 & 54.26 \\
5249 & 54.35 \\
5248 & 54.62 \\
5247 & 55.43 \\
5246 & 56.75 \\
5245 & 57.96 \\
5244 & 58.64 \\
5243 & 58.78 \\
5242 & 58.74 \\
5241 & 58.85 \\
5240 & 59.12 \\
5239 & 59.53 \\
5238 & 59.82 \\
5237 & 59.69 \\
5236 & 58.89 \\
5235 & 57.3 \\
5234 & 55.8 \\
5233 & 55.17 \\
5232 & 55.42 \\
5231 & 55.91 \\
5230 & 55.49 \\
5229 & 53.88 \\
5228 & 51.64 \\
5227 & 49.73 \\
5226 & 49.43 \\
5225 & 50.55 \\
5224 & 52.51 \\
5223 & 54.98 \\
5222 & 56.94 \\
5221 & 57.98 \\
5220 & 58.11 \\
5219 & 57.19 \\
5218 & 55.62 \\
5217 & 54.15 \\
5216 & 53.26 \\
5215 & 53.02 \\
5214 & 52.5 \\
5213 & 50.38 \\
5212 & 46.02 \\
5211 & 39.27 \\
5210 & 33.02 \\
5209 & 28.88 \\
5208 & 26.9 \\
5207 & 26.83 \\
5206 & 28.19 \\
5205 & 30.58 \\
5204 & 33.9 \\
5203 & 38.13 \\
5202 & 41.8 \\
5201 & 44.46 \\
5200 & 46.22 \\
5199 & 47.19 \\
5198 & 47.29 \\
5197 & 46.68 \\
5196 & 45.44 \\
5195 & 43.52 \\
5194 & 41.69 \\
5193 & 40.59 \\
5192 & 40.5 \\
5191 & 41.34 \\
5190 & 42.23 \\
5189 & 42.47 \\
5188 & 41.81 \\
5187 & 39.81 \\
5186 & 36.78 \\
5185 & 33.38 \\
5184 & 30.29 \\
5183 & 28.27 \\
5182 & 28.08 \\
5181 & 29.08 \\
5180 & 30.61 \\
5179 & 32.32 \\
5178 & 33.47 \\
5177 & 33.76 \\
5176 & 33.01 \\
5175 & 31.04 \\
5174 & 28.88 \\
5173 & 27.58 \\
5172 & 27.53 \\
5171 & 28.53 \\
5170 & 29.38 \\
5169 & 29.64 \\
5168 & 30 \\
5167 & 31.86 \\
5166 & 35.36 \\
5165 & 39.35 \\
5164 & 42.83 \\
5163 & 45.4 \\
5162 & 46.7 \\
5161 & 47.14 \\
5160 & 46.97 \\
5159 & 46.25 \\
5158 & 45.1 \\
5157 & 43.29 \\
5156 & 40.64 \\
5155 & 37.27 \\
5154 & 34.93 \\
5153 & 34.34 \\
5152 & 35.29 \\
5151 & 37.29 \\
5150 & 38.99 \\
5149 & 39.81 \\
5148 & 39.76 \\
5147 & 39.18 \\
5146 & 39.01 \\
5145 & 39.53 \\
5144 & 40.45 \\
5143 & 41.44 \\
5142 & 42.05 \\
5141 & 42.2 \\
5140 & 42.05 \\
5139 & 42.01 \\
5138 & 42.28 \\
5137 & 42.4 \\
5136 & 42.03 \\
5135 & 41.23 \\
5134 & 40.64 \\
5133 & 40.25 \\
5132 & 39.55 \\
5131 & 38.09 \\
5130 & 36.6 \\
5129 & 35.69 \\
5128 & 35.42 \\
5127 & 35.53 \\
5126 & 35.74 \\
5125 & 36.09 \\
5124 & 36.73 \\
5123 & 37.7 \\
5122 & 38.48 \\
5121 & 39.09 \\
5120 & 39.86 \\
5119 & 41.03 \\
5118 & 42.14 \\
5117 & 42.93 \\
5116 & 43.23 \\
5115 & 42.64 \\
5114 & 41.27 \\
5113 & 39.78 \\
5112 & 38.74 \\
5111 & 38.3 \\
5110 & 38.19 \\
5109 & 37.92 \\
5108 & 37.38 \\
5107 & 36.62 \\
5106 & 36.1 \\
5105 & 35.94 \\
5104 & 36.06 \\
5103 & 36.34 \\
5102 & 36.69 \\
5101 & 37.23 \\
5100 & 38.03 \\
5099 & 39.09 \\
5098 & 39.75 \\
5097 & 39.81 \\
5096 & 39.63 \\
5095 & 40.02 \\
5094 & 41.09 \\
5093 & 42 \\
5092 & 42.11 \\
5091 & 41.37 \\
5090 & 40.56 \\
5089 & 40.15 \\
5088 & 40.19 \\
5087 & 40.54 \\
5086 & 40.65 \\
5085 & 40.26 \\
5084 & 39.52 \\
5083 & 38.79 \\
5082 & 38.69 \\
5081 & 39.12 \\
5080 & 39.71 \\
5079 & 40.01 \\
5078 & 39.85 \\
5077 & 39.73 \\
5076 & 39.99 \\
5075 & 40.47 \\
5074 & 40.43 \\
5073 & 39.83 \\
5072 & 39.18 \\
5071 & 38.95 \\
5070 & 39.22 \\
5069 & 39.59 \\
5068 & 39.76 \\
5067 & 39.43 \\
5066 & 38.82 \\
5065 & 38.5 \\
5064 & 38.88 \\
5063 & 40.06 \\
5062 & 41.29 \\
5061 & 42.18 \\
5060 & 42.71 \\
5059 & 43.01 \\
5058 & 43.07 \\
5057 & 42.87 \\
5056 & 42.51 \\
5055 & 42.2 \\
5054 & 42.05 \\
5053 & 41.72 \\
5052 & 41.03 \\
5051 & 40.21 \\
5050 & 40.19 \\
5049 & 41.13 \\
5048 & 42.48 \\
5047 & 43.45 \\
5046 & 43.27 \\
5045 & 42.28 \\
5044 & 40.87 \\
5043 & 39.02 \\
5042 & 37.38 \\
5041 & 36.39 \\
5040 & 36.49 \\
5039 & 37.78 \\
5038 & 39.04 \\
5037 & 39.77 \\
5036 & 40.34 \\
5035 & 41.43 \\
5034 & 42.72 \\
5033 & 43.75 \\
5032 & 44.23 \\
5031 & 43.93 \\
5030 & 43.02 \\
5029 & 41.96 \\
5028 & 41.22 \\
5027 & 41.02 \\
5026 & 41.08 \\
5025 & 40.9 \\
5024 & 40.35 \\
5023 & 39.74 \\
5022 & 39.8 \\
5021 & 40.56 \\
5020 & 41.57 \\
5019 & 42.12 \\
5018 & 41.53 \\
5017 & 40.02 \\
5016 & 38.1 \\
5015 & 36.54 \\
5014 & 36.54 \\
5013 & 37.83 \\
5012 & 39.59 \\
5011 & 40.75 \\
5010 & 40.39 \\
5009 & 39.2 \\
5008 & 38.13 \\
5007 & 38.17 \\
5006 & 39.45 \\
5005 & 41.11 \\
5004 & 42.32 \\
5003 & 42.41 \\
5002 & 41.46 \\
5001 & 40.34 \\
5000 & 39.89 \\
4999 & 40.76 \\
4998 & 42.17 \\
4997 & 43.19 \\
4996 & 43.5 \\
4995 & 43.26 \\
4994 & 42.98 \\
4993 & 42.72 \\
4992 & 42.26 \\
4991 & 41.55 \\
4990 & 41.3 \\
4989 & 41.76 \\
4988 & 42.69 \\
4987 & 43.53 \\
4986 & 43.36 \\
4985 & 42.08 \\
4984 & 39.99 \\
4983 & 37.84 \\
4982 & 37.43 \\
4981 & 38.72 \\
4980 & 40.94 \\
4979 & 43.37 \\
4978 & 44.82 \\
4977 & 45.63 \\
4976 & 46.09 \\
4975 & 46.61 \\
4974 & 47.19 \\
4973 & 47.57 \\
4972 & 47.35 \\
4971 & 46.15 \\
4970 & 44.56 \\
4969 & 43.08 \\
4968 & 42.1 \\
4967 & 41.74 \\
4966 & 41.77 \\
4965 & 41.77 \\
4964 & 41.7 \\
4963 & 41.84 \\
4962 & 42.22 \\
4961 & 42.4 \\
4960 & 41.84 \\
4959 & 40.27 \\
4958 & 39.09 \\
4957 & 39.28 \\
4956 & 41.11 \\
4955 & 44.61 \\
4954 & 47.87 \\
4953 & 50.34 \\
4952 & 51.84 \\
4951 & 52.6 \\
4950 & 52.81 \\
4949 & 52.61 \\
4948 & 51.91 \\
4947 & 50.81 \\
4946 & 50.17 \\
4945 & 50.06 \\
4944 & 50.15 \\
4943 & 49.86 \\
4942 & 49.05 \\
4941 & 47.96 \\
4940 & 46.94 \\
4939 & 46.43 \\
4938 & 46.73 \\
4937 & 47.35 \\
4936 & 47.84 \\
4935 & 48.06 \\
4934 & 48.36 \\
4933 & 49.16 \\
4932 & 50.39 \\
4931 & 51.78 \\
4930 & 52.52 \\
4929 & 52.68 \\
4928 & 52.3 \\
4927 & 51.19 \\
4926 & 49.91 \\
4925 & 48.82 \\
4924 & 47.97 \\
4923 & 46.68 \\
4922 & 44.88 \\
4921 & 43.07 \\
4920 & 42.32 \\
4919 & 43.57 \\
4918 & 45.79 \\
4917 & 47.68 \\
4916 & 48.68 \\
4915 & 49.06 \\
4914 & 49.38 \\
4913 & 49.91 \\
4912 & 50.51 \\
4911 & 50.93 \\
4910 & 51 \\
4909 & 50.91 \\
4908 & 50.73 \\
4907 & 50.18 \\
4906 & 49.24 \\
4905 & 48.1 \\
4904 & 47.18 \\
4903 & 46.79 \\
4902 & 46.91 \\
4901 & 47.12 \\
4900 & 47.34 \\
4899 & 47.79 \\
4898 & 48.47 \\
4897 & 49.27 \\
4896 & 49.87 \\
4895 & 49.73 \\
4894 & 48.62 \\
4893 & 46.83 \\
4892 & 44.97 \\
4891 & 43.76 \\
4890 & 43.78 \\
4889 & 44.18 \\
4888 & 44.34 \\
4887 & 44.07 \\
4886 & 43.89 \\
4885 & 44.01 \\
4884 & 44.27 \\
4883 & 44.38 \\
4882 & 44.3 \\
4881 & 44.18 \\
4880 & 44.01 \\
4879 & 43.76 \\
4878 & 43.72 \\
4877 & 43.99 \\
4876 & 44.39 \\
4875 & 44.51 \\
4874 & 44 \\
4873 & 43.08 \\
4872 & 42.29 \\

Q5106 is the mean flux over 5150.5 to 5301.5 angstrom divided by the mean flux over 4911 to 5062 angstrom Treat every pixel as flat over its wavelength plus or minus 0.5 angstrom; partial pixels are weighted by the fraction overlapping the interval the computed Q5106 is 1.09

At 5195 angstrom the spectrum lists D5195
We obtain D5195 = 43.52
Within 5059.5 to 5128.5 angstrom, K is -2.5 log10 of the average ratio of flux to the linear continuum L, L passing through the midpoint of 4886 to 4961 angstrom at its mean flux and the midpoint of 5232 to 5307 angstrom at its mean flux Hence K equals 0.30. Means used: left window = 47.9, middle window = 39.3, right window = 55.5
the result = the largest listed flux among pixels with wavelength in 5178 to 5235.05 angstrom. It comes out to 58.11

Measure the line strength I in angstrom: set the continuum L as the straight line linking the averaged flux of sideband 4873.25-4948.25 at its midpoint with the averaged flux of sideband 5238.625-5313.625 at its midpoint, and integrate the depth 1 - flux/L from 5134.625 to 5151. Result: 3.74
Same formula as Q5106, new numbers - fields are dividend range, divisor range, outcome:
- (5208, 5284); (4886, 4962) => 1.11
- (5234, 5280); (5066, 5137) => 1.37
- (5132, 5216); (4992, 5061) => 0.94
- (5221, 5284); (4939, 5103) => 1.29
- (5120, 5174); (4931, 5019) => 0.88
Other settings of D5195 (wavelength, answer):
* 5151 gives 37.29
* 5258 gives 57.69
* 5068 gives 39.76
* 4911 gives 50.93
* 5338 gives 58.16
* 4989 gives 41.76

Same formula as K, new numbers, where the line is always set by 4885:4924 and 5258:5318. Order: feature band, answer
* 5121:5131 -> 0.389 mag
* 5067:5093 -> 0.272 mag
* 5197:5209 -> 0.402 mag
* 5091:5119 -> 0.303 mag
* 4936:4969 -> 0.051 mag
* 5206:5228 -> 0.149 mag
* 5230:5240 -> -0.048 mag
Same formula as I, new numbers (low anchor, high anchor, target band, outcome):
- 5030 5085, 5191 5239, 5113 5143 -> 2.7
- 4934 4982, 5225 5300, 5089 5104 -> 3.1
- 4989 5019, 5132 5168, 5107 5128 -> 0.8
